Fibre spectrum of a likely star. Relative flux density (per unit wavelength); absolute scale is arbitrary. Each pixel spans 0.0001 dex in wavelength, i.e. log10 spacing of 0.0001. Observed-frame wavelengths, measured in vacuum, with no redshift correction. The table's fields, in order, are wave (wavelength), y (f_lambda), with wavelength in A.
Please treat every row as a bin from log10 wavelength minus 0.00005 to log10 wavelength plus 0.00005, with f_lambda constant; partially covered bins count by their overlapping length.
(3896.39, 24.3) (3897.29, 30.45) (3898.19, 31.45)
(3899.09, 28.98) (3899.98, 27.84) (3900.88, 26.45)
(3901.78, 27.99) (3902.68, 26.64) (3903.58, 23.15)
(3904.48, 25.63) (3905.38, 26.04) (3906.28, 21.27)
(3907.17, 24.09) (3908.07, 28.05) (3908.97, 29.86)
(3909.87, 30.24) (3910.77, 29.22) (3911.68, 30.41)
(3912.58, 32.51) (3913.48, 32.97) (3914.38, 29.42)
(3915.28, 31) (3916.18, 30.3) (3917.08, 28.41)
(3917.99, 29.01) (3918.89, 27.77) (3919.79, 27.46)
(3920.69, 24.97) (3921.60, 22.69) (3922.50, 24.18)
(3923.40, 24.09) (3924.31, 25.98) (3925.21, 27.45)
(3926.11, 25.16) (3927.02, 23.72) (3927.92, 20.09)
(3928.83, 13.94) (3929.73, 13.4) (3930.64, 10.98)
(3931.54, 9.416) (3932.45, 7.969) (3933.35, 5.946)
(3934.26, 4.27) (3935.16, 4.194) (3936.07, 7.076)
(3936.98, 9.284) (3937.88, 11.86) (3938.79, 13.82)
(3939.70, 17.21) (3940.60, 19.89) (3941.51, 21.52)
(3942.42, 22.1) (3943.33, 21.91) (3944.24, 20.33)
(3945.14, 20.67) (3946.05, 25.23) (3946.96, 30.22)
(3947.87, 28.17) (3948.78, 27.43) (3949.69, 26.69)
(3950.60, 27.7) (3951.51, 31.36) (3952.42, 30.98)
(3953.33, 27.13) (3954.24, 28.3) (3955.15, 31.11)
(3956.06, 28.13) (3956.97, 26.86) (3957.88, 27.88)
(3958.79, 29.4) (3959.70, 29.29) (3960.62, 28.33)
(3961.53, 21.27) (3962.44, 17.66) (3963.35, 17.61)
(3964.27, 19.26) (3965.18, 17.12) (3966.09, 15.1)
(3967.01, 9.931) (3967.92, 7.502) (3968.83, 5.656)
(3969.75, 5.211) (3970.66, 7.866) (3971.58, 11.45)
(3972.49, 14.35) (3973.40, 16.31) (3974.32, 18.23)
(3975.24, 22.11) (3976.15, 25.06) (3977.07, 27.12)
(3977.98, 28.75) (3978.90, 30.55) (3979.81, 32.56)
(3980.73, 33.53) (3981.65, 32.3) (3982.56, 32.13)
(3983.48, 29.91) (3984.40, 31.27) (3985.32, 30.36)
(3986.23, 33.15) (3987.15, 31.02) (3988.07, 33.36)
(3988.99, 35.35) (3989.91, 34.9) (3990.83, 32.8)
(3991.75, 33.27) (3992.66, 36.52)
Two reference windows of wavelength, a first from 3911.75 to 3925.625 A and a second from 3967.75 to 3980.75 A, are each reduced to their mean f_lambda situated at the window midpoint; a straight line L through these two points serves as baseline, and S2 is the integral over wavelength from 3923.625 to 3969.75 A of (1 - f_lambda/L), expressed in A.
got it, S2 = 6.6 A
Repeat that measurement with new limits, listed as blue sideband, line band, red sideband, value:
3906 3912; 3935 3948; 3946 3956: 4.65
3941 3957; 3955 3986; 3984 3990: 7.86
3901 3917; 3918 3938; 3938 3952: 6.71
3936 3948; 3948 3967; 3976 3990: -1.26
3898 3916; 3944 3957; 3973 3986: 0.27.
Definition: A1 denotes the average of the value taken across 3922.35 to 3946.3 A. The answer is 16.6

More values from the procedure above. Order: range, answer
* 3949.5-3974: 20.6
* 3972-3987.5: 27.5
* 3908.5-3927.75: 27.8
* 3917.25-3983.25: 21.1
